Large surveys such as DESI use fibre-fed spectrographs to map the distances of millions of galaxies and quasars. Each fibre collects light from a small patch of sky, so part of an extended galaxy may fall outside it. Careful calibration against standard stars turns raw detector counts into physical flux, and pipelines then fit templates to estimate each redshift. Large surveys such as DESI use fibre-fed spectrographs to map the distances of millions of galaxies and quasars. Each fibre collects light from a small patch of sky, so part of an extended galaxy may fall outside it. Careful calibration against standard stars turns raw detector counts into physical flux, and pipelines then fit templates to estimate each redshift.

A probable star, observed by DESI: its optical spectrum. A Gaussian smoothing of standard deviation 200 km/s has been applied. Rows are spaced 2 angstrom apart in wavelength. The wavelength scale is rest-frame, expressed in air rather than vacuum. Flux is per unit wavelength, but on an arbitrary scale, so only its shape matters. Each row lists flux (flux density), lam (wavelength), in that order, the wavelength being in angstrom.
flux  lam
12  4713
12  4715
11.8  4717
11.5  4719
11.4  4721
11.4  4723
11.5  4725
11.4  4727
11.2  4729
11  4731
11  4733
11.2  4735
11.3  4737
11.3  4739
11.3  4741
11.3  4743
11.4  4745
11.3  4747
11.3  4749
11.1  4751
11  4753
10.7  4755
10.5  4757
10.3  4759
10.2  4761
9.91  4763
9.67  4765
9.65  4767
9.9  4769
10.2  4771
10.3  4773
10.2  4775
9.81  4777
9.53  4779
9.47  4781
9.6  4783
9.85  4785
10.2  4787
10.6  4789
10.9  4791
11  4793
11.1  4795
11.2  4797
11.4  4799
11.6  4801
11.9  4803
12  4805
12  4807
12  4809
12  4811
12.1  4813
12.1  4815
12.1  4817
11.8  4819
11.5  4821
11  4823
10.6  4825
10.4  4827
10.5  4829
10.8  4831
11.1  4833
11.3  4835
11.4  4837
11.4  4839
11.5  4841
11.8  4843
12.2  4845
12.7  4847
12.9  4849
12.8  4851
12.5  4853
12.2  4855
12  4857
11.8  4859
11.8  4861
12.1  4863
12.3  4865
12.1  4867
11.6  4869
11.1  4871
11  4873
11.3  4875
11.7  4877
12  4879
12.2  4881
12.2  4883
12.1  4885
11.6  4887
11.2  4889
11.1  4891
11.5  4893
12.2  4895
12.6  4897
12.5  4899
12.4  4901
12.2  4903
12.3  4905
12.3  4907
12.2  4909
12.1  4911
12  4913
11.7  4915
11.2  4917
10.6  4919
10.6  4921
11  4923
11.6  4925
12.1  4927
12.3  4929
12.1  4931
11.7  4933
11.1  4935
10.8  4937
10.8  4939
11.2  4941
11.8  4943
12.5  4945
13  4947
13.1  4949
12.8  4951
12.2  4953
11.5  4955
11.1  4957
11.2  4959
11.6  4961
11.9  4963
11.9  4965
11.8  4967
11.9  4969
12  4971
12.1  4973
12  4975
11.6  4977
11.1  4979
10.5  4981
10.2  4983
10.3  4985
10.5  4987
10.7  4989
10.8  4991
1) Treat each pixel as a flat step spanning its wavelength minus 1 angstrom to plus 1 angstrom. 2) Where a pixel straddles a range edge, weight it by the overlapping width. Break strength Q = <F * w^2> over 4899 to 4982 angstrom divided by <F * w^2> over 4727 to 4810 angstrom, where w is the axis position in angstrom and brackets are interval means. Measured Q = 1.17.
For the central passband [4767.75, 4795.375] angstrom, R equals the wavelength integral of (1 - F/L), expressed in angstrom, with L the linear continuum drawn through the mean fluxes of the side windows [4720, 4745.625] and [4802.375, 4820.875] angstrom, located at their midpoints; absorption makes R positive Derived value 3.66 angstrom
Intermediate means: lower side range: 11.3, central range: 10.2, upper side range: 12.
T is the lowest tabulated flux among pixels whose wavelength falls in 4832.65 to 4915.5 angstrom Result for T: 11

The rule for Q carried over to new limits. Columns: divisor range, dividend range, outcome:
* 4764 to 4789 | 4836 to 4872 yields 1.25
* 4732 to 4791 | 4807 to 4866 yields 1.16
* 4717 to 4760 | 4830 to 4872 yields 1.11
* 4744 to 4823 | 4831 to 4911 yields 1.14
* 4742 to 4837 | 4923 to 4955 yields 1.16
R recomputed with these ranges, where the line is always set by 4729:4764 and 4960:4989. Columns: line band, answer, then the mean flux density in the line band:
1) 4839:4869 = -2.69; 12.1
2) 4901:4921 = -1.00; 11.8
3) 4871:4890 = -0.80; 11.7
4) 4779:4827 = -0.47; 11.2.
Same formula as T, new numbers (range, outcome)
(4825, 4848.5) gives 10.4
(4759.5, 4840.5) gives 9.47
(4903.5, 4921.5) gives 10.6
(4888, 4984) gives 10.2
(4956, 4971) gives 11.1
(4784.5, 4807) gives 9.85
